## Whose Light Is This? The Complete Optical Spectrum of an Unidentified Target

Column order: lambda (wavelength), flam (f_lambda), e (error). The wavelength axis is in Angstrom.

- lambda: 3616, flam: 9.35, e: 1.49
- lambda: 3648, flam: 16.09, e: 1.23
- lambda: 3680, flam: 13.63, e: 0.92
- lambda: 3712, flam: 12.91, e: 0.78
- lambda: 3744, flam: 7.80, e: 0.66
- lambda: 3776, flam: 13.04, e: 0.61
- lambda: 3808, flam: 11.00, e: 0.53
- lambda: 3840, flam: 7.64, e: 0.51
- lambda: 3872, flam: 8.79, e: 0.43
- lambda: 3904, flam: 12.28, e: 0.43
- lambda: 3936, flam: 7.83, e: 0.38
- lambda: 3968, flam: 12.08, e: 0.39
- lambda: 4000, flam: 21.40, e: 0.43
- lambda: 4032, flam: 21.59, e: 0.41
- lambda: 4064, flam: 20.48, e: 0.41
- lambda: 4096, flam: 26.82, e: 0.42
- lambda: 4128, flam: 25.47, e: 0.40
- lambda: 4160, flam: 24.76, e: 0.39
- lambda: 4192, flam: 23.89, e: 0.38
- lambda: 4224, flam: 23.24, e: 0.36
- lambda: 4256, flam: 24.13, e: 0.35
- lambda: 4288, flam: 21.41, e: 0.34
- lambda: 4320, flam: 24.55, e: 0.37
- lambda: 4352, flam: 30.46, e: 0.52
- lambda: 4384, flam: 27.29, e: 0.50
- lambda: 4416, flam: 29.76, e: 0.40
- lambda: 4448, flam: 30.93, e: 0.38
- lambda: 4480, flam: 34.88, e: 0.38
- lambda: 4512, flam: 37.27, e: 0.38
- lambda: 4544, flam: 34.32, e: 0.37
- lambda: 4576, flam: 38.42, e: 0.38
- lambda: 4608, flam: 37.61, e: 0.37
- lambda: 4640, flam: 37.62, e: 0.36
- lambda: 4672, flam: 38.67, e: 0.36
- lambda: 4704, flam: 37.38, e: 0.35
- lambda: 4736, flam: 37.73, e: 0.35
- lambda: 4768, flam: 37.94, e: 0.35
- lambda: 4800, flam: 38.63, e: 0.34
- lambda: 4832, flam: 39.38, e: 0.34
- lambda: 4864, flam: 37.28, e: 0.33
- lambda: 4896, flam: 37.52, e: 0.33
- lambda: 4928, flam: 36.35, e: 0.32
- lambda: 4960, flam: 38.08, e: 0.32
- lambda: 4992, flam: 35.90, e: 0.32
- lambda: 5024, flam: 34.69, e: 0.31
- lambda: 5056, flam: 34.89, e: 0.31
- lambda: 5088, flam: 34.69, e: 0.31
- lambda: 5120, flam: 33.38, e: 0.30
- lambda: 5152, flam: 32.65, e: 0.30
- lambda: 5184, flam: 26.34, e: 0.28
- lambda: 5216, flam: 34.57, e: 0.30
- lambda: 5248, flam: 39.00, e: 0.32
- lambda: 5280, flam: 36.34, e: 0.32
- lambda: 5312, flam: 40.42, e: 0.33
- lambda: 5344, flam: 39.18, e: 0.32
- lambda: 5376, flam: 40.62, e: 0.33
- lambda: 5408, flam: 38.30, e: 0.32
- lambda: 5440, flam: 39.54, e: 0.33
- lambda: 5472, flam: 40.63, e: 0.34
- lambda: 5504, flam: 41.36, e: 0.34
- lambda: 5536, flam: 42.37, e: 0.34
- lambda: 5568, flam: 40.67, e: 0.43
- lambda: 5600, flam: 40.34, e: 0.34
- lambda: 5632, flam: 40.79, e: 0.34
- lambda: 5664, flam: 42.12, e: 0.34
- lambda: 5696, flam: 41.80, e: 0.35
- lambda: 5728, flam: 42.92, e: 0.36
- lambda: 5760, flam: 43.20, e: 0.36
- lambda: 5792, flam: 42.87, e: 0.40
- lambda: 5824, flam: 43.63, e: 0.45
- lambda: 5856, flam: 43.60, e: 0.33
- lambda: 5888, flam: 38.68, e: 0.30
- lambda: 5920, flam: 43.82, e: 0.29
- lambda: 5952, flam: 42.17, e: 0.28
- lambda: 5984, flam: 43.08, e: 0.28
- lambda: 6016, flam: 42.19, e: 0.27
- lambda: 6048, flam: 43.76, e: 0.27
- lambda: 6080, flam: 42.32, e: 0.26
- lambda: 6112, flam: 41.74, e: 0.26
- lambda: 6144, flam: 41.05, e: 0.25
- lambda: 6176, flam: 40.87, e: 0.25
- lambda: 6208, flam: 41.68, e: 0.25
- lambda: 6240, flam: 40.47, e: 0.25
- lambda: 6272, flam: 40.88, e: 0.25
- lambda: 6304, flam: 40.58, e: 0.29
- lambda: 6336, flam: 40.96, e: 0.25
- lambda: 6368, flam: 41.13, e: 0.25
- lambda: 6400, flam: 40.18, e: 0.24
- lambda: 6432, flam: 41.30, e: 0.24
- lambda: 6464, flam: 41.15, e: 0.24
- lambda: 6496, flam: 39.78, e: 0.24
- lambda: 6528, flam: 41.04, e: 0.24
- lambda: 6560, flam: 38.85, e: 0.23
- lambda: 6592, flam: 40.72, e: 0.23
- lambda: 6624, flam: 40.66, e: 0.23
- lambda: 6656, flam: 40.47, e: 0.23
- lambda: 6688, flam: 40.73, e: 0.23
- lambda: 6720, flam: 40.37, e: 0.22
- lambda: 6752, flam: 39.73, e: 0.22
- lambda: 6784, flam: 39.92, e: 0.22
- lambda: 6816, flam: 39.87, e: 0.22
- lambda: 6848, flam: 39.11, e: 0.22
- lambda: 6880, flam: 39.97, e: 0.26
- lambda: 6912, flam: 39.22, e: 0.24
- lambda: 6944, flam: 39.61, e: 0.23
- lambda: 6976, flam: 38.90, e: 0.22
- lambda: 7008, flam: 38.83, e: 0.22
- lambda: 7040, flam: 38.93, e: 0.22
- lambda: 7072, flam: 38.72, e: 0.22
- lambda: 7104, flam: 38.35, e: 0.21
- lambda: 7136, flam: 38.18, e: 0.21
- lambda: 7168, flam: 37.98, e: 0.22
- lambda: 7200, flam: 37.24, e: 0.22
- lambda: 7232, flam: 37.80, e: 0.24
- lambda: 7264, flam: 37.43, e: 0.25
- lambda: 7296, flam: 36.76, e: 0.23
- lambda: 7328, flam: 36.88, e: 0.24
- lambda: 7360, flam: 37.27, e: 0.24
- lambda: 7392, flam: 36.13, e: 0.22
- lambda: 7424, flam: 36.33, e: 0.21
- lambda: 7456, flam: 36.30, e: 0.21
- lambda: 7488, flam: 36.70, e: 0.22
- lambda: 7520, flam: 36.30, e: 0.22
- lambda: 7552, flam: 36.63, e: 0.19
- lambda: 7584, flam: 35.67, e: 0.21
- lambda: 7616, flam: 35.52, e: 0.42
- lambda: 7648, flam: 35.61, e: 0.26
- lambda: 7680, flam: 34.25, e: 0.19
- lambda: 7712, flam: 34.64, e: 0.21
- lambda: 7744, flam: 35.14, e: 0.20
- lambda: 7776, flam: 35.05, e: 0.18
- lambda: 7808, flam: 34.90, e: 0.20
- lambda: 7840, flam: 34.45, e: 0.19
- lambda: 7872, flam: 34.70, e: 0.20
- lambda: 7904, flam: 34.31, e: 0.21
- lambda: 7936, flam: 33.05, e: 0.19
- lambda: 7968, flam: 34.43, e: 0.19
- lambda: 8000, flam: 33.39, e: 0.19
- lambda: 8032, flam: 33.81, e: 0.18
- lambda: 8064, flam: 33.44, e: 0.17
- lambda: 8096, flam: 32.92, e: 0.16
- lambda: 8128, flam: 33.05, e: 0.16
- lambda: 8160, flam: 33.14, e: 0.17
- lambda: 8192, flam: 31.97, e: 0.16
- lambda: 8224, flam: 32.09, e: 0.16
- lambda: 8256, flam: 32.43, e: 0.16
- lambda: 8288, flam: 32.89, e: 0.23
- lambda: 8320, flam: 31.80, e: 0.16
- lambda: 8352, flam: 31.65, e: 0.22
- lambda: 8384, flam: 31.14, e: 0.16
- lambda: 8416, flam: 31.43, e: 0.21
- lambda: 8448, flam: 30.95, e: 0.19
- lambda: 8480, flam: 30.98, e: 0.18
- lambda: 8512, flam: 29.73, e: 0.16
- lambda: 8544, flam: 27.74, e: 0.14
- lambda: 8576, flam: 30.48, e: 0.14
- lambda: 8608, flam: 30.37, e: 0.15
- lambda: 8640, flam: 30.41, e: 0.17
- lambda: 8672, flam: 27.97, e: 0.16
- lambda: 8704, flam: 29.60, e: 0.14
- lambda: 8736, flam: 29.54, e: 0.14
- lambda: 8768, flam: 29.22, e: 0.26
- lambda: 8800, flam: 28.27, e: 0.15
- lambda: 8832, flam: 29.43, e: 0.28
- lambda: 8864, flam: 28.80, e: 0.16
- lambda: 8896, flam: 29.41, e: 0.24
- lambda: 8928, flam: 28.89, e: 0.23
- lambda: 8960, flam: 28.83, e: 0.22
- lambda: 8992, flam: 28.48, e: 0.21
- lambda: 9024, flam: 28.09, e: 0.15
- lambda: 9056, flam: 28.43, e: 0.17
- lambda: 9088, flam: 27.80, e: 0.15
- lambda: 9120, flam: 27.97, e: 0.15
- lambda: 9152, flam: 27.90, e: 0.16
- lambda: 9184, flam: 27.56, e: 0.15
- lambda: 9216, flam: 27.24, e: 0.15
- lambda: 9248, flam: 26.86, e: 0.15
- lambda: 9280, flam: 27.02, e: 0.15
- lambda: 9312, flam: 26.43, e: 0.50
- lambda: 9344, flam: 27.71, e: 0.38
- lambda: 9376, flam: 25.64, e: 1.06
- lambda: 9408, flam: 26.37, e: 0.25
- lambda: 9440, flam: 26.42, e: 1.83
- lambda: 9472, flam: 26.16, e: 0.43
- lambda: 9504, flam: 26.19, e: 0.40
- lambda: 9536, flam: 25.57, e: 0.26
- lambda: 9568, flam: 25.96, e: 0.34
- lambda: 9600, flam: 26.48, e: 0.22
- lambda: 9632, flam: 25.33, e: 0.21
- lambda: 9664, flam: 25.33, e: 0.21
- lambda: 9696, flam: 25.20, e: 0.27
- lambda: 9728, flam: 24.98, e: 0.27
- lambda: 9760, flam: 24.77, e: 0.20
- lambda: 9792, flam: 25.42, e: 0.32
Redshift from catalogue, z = 0.00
